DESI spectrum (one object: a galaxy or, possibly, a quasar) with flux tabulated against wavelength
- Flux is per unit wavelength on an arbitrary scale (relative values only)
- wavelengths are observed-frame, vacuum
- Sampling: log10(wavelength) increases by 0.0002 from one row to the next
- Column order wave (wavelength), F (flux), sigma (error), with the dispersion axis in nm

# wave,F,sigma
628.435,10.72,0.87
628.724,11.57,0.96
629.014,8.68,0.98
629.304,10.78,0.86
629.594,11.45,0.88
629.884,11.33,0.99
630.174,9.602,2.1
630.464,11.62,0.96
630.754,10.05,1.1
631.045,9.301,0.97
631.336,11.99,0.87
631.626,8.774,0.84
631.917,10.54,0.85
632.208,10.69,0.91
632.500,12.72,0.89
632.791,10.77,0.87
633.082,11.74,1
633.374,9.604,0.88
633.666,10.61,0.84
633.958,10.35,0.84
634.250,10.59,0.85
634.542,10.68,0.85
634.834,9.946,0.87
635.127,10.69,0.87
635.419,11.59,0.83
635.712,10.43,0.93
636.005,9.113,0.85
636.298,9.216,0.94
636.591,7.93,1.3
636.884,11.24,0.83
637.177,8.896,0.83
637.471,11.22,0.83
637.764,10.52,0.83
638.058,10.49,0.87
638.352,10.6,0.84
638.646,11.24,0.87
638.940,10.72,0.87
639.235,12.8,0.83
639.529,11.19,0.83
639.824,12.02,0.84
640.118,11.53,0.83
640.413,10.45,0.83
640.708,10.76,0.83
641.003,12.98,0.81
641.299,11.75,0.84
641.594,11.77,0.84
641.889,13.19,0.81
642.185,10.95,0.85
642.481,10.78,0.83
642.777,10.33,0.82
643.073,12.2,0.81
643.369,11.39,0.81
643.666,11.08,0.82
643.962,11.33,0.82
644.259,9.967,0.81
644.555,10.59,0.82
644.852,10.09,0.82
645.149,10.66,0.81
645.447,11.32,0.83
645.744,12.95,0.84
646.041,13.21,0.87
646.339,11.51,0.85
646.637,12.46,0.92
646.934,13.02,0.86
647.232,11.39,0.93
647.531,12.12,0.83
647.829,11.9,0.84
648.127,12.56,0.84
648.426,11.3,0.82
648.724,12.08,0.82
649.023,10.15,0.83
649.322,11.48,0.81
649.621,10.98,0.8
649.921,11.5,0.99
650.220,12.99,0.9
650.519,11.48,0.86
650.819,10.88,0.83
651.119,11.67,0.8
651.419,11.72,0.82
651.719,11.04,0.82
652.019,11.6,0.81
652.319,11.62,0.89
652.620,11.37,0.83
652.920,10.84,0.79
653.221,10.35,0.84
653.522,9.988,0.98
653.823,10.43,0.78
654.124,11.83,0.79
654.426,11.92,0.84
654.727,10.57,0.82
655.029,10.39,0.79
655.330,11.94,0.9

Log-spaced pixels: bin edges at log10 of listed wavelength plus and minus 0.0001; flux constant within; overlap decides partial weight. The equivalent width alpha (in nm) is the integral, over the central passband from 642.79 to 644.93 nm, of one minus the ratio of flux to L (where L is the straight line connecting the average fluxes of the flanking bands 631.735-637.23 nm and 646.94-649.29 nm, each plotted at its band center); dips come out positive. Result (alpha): 0.07 nm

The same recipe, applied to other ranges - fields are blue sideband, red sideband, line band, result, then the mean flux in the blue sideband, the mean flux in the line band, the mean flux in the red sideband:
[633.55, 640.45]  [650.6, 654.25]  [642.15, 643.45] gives -0.042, 10.6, 11.1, 11.1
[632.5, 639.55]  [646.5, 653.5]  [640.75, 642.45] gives -0.156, 10.5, 11.9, 11.6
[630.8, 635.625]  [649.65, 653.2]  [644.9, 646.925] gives -0.141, 10.6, 12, 11.5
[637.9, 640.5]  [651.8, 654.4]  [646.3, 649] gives -0.206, 11.2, 12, 11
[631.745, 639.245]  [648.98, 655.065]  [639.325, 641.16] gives -0.138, 10.5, 11.5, 11.2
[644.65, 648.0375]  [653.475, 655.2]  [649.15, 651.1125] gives -0.022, 11.9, 11.5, 10.9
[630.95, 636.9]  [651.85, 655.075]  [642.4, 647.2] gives -0.313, 10.4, 11.4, 11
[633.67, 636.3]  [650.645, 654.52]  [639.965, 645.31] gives -0.251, 10.4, 11.2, 11.2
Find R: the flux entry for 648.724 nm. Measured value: 12.08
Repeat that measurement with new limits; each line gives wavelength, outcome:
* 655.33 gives 11.94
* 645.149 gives 10.66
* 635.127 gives 10.69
